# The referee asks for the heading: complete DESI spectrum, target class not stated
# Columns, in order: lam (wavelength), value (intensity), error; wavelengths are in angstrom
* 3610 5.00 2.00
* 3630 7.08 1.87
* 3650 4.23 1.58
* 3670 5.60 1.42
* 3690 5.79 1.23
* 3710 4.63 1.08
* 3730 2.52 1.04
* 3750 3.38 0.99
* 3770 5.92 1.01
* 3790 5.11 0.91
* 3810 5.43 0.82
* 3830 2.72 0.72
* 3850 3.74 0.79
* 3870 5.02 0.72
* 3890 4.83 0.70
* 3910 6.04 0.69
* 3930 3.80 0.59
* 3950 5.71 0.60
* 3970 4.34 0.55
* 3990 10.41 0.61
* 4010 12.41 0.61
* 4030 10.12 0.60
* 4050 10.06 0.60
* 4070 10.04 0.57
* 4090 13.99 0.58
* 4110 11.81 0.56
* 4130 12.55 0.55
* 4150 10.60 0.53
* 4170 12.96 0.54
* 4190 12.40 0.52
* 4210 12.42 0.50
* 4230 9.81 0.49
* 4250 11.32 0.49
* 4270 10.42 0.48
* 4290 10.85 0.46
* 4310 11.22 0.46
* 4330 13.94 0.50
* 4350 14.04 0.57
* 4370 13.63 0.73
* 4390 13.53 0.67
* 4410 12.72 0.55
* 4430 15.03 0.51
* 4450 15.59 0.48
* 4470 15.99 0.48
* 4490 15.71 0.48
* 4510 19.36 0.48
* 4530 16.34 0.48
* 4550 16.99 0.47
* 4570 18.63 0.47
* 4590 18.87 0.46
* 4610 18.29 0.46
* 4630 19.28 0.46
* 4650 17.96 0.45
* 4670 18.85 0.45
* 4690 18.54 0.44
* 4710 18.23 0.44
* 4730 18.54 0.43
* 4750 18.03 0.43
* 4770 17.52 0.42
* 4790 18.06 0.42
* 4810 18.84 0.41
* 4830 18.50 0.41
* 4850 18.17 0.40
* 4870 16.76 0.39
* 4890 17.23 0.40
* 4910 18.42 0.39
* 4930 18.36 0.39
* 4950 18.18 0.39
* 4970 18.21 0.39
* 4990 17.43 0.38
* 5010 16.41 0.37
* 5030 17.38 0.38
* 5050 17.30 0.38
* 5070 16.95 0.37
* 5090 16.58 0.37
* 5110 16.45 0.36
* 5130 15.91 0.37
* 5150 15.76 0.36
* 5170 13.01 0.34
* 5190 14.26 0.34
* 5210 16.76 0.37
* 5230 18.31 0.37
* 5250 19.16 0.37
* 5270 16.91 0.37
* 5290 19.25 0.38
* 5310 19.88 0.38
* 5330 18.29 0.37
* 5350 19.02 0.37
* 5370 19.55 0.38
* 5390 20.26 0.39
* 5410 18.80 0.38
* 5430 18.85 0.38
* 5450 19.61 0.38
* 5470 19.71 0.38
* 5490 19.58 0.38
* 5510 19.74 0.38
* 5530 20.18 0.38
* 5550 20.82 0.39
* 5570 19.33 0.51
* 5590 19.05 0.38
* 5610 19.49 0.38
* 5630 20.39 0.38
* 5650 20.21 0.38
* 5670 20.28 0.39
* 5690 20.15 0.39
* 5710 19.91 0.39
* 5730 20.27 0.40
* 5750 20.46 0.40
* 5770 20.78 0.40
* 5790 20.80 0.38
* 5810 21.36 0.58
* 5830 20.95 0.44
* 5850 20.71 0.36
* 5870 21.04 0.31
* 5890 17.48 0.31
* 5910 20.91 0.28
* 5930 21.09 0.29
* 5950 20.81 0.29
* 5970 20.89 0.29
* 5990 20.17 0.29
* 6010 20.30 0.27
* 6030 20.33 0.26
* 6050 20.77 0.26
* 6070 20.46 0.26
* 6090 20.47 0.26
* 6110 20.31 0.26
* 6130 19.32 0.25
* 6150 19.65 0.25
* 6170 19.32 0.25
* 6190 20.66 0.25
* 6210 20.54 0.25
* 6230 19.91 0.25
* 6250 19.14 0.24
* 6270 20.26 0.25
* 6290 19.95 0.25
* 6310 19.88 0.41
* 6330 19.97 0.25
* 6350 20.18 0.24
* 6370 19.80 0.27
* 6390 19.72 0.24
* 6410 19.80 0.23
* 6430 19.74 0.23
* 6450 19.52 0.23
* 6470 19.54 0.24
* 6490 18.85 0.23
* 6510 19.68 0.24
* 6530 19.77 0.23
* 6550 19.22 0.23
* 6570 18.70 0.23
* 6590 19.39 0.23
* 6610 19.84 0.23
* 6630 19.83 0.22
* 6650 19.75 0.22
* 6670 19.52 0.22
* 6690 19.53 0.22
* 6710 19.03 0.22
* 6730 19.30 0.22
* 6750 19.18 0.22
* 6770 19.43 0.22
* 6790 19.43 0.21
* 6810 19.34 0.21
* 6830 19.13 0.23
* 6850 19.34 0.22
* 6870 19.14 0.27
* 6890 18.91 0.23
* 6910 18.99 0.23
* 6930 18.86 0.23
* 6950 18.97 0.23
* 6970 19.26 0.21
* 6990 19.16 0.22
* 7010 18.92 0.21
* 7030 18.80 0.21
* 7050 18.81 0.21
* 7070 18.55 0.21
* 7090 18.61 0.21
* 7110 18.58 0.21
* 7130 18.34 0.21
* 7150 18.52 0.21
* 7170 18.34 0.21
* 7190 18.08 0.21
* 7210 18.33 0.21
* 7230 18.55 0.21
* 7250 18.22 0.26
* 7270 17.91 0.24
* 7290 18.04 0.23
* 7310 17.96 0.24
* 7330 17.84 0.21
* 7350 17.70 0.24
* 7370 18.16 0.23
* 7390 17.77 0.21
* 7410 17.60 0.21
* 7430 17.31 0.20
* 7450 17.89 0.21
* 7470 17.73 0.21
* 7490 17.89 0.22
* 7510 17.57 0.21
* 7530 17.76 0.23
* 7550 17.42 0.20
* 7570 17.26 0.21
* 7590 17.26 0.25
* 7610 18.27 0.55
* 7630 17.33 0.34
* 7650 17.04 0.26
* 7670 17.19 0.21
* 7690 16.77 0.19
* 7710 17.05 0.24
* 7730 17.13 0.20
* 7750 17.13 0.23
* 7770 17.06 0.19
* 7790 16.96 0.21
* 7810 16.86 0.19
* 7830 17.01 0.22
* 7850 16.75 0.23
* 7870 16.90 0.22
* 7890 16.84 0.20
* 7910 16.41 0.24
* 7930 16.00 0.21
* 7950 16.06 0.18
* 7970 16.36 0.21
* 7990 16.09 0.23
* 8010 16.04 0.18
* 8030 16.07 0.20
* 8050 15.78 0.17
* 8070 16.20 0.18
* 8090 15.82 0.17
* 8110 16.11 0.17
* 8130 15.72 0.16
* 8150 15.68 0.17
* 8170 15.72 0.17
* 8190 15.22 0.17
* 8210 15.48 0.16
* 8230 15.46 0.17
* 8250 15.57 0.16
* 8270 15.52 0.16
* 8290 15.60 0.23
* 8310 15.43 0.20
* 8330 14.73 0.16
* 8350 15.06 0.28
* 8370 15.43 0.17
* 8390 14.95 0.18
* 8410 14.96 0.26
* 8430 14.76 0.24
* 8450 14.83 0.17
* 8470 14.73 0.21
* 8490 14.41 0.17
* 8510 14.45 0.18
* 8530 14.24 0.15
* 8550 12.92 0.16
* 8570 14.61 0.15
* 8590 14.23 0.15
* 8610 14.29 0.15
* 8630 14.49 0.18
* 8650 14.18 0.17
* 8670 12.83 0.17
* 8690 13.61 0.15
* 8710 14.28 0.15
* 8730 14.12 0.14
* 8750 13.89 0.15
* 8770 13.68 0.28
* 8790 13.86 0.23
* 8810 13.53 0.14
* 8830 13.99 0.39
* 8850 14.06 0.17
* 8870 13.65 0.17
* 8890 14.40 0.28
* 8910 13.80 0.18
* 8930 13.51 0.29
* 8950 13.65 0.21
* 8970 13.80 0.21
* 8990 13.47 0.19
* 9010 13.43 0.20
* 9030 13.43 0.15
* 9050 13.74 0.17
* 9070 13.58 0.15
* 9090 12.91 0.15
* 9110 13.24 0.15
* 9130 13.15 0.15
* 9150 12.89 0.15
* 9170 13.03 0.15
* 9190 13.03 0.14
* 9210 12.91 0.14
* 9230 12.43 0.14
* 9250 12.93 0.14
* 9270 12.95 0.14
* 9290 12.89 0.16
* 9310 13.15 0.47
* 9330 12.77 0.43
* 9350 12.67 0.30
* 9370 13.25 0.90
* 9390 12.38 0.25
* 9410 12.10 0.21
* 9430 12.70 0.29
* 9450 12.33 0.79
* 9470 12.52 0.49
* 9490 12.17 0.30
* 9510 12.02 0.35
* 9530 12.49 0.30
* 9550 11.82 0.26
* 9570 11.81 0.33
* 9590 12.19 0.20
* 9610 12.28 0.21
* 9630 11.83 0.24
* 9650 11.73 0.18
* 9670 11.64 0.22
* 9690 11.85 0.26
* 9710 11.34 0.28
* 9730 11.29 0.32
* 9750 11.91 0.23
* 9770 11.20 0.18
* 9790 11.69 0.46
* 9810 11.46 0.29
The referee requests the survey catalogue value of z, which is 0.00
